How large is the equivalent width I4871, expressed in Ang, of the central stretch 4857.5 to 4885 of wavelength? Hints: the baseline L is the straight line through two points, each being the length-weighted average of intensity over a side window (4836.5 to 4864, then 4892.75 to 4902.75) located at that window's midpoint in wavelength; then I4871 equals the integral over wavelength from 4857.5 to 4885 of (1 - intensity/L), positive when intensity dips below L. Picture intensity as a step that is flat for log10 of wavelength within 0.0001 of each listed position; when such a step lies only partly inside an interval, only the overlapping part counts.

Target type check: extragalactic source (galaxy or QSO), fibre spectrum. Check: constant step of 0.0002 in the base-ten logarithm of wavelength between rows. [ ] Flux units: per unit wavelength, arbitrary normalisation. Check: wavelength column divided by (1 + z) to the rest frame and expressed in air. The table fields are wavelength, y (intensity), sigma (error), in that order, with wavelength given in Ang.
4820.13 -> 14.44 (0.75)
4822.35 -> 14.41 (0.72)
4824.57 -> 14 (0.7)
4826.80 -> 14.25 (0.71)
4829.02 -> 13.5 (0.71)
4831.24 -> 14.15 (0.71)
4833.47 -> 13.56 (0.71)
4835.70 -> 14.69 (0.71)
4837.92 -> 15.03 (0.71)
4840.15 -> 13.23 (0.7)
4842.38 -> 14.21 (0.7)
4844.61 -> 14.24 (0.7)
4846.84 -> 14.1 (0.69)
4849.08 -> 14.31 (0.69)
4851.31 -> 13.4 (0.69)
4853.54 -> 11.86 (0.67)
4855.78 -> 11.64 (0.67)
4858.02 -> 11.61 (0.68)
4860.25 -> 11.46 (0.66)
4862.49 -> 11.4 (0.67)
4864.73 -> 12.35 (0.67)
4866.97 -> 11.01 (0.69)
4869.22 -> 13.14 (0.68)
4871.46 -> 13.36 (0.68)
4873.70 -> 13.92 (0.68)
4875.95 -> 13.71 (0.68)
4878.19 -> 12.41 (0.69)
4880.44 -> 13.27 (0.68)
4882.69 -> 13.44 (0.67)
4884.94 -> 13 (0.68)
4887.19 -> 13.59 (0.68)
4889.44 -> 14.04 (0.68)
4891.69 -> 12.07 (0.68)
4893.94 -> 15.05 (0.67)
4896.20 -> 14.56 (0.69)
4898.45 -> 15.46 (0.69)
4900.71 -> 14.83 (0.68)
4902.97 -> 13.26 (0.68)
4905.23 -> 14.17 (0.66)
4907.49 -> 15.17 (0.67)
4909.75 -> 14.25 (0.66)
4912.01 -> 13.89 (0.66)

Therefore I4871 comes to 2.4 Ang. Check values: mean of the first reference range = 13.1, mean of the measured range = 12.6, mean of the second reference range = 14.8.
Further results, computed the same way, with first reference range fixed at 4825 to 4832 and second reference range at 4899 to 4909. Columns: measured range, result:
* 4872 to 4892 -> 1.33 Ang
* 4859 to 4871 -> 1.88 Ang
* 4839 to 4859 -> 1.26 Ang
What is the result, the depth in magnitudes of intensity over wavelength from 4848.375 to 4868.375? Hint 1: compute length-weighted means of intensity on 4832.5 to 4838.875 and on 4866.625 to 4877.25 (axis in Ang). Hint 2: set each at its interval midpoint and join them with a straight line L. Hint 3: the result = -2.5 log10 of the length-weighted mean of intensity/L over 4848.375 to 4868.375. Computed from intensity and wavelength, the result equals 0.13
